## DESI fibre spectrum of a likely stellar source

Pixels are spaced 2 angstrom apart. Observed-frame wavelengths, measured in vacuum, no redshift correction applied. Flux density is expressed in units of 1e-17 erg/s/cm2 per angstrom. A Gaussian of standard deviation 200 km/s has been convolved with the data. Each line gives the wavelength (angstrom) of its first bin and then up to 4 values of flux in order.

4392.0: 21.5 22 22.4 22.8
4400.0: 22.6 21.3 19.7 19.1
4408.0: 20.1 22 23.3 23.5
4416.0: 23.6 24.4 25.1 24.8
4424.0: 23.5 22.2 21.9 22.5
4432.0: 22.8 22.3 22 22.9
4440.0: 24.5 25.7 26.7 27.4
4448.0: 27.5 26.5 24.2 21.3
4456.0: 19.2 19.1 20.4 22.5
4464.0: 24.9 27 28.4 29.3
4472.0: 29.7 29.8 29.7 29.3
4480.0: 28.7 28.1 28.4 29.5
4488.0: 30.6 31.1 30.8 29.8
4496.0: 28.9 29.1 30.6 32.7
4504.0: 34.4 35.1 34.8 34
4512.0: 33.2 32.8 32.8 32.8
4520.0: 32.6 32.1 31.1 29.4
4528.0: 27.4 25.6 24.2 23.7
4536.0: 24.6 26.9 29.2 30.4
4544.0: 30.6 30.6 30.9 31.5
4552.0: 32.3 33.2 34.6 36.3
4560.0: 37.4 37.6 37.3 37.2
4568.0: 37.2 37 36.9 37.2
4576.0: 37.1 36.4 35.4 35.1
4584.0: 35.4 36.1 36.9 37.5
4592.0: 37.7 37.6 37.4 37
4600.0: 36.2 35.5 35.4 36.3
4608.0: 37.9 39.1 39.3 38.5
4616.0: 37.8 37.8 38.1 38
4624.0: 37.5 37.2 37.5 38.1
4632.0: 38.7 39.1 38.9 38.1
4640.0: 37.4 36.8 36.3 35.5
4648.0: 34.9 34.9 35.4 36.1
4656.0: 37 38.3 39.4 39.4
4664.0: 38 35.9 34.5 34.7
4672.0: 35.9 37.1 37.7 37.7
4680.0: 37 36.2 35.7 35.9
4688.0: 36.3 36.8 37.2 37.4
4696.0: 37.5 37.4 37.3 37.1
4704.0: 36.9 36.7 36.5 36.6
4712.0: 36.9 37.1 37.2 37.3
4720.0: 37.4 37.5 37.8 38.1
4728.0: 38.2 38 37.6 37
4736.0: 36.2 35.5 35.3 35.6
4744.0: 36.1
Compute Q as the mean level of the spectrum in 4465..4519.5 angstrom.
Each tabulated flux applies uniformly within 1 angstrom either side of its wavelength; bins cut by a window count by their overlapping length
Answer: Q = 30.8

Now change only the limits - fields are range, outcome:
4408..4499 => 25.6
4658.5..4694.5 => 36.8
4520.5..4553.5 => 28.9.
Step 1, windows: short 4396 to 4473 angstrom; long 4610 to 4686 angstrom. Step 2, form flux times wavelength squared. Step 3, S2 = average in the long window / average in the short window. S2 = 1.73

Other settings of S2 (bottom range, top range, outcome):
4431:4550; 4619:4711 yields 1.42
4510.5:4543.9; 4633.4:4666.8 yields 1.33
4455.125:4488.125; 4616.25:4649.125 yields 1.51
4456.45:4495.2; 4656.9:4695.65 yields 1.46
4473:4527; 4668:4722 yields 1.28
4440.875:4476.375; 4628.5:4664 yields 1.59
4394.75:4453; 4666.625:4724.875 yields 1.77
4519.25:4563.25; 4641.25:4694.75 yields 1.26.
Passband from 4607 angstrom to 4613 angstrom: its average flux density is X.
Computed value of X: 38.8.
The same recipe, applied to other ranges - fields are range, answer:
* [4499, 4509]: 33.5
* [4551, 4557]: 33.4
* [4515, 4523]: 32.6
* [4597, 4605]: 36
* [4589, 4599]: 37.4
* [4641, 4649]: 35.9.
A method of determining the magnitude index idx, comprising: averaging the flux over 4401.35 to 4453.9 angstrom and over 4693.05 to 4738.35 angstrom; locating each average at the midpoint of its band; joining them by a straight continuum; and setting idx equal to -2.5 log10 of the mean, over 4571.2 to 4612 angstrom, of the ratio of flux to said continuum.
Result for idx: -0.176 mag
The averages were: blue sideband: 23.4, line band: 36.8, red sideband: 37.2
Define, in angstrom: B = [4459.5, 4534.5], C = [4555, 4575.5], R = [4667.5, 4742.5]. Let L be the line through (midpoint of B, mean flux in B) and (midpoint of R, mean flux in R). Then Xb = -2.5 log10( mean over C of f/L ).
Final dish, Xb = -0.152 mag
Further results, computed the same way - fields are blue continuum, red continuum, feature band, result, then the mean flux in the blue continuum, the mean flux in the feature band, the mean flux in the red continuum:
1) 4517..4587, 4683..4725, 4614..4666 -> -0.068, 32.7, 37.4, 37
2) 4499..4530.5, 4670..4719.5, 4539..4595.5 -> -0.052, 32.1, 35.1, 36.9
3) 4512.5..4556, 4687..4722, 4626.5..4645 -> -0.112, 29.9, 37.9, 37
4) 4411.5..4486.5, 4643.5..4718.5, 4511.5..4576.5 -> -0.081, 25.1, 32.2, 36.7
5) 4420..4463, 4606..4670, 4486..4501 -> -0.115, 23.4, 30.1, 37.4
